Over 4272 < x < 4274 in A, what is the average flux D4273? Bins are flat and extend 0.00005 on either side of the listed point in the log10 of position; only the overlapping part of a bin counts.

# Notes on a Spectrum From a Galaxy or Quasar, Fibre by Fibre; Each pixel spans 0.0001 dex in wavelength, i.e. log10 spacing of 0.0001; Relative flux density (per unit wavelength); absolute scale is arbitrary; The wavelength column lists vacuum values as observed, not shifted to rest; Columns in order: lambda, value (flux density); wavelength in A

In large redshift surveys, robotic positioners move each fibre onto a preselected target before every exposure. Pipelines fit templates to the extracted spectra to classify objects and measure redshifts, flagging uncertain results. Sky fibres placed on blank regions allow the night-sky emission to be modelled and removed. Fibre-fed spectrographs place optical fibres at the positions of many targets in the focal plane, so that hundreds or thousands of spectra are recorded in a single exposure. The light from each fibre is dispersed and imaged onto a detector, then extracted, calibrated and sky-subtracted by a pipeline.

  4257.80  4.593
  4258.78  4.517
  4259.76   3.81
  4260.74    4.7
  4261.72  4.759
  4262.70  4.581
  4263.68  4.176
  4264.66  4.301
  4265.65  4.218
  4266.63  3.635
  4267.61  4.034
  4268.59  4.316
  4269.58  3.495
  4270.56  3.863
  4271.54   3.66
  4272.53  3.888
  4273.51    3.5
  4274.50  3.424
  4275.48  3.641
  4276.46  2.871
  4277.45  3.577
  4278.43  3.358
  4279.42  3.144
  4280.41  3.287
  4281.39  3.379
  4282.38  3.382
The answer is 3.69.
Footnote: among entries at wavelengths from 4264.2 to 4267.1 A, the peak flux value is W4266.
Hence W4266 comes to 4.301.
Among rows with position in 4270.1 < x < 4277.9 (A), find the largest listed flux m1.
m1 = 3.888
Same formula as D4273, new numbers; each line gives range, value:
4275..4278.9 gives 3.36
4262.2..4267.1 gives 4.19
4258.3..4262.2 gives 4.45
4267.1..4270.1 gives 3.95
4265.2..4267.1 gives 3.93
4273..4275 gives 3.47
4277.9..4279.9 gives 3.26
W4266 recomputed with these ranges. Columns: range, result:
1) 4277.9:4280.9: 3.358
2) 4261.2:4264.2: 4.759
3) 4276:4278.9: 3.577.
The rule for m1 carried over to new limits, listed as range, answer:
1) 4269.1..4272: 3.863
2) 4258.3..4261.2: 4.7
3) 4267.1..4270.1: 4.316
